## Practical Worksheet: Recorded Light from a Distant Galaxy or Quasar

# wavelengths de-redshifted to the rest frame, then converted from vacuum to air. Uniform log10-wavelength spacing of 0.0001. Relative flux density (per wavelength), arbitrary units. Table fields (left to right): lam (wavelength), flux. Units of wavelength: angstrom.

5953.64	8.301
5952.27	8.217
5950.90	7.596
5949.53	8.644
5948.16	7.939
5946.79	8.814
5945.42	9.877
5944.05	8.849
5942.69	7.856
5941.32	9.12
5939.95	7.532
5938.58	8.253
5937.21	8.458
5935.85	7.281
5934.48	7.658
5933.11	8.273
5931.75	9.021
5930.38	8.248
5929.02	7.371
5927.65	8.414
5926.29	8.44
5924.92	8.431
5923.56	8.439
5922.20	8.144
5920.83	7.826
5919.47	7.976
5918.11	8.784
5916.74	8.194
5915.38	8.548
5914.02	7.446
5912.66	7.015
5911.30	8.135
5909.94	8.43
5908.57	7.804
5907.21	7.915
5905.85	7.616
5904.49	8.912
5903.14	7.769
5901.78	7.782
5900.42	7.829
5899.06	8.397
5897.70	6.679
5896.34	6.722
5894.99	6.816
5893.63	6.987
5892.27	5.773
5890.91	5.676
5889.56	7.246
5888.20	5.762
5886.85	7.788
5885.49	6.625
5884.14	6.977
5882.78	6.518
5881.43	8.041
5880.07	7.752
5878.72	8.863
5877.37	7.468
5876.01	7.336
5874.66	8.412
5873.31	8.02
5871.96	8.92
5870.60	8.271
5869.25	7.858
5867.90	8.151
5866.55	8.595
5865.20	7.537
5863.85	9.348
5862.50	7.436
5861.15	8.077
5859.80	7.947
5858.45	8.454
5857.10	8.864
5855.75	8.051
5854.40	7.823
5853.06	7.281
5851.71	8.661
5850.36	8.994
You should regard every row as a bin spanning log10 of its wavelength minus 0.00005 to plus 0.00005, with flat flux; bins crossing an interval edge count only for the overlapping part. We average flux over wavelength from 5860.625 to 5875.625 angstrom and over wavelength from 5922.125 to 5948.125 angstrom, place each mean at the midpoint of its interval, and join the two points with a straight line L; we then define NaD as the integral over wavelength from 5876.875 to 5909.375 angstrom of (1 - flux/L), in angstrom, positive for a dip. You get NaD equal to 3.7 angstrom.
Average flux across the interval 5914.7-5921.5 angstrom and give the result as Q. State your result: 8.27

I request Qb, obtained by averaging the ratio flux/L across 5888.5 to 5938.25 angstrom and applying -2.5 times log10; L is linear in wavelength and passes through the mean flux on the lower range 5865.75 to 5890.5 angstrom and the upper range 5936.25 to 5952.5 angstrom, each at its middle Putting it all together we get 0.04 mag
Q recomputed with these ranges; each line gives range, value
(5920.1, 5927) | 8.26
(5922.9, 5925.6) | 8.45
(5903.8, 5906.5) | 8.3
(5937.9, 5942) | 8.29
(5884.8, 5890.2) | 6.86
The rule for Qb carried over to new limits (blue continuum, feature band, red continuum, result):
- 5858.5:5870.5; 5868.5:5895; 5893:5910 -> 0.08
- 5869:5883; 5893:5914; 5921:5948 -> 0.07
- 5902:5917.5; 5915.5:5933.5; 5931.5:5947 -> -0.01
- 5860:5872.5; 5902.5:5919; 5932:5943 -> 0.01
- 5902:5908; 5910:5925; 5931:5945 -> 0.00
